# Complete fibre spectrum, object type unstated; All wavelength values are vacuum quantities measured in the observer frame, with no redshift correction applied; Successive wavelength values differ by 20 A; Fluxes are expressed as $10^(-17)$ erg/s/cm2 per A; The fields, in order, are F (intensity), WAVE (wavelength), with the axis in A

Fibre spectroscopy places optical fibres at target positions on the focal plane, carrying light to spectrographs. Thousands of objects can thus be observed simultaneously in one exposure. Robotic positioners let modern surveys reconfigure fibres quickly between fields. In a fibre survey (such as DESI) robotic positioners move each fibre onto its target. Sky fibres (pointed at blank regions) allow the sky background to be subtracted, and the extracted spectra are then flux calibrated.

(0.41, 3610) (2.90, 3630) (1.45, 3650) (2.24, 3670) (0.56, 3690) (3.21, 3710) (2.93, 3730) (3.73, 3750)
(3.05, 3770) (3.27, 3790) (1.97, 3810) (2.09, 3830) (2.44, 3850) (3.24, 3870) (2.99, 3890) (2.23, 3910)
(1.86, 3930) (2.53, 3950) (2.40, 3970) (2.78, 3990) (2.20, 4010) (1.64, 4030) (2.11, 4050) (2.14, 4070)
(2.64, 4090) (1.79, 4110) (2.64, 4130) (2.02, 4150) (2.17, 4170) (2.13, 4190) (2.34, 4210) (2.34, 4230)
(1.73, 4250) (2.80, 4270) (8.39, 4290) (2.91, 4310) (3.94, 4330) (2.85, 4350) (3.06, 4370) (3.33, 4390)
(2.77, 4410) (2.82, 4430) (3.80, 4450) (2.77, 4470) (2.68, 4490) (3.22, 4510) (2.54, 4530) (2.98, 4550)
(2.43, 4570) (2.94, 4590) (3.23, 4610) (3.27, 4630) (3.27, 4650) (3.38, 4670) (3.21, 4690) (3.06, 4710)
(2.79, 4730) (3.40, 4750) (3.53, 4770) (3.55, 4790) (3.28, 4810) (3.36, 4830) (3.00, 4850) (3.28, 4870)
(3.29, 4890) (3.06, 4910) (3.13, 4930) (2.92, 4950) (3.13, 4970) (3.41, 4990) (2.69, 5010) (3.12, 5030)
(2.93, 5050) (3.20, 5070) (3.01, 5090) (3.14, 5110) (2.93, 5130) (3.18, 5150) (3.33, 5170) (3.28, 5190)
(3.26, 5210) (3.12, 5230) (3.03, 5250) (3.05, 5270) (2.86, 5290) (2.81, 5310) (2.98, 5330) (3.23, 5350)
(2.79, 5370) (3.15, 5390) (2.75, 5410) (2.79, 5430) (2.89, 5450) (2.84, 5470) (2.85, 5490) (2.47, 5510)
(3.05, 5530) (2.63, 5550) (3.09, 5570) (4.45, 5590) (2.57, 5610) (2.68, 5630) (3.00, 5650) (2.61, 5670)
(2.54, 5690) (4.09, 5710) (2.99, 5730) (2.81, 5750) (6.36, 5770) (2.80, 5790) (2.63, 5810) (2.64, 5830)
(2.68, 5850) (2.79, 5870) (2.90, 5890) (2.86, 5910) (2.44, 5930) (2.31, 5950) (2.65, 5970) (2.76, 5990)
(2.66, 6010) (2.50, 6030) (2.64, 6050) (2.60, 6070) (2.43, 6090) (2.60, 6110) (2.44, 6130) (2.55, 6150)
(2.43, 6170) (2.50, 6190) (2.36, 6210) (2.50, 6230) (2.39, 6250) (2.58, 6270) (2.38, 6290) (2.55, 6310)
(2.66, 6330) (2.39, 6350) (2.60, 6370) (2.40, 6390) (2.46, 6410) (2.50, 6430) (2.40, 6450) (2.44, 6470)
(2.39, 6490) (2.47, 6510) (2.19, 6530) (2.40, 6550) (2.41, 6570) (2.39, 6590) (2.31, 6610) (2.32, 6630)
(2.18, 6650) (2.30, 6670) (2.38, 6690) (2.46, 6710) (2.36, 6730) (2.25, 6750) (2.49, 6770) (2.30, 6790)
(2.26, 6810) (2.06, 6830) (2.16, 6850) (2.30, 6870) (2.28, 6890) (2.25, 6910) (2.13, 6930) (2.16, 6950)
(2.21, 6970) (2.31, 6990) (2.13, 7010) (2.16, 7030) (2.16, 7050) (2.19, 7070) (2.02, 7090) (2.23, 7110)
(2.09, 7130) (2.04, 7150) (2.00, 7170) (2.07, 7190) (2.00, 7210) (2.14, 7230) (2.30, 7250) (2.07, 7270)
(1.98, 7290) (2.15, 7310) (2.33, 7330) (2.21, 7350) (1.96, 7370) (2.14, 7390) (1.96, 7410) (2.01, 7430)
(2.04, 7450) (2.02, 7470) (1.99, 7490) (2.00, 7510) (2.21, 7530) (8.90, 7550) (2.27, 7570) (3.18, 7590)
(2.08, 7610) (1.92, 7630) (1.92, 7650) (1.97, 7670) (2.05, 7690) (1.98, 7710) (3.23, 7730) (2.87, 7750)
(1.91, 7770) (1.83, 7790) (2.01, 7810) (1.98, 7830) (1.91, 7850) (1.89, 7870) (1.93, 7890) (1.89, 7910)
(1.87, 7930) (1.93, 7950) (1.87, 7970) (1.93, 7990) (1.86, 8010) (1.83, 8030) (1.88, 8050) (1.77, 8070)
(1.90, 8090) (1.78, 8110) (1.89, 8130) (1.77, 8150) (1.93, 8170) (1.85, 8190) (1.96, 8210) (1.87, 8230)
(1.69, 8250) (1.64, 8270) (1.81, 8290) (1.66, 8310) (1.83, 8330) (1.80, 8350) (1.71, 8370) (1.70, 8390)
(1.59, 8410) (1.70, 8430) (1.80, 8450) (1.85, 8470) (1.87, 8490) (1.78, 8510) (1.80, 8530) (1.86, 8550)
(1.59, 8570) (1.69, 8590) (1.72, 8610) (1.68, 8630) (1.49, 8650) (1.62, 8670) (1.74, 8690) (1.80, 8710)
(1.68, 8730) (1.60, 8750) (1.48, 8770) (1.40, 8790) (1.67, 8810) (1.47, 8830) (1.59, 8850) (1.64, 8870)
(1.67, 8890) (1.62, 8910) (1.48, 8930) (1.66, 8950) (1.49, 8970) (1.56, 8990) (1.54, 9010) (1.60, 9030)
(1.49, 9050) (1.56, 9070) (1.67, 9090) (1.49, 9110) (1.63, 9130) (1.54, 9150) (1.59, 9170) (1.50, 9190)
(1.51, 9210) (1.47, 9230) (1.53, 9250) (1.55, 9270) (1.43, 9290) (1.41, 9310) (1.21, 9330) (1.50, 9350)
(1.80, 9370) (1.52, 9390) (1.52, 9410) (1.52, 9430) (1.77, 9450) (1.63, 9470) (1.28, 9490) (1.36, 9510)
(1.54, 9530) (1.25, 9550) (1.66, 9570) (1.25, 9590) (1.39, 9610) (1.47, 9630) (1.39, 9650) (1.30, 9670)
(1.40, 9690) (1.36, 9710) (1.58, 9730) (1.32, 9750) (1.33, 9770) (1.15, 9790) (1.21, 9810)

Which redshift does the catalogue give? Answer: 0.15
